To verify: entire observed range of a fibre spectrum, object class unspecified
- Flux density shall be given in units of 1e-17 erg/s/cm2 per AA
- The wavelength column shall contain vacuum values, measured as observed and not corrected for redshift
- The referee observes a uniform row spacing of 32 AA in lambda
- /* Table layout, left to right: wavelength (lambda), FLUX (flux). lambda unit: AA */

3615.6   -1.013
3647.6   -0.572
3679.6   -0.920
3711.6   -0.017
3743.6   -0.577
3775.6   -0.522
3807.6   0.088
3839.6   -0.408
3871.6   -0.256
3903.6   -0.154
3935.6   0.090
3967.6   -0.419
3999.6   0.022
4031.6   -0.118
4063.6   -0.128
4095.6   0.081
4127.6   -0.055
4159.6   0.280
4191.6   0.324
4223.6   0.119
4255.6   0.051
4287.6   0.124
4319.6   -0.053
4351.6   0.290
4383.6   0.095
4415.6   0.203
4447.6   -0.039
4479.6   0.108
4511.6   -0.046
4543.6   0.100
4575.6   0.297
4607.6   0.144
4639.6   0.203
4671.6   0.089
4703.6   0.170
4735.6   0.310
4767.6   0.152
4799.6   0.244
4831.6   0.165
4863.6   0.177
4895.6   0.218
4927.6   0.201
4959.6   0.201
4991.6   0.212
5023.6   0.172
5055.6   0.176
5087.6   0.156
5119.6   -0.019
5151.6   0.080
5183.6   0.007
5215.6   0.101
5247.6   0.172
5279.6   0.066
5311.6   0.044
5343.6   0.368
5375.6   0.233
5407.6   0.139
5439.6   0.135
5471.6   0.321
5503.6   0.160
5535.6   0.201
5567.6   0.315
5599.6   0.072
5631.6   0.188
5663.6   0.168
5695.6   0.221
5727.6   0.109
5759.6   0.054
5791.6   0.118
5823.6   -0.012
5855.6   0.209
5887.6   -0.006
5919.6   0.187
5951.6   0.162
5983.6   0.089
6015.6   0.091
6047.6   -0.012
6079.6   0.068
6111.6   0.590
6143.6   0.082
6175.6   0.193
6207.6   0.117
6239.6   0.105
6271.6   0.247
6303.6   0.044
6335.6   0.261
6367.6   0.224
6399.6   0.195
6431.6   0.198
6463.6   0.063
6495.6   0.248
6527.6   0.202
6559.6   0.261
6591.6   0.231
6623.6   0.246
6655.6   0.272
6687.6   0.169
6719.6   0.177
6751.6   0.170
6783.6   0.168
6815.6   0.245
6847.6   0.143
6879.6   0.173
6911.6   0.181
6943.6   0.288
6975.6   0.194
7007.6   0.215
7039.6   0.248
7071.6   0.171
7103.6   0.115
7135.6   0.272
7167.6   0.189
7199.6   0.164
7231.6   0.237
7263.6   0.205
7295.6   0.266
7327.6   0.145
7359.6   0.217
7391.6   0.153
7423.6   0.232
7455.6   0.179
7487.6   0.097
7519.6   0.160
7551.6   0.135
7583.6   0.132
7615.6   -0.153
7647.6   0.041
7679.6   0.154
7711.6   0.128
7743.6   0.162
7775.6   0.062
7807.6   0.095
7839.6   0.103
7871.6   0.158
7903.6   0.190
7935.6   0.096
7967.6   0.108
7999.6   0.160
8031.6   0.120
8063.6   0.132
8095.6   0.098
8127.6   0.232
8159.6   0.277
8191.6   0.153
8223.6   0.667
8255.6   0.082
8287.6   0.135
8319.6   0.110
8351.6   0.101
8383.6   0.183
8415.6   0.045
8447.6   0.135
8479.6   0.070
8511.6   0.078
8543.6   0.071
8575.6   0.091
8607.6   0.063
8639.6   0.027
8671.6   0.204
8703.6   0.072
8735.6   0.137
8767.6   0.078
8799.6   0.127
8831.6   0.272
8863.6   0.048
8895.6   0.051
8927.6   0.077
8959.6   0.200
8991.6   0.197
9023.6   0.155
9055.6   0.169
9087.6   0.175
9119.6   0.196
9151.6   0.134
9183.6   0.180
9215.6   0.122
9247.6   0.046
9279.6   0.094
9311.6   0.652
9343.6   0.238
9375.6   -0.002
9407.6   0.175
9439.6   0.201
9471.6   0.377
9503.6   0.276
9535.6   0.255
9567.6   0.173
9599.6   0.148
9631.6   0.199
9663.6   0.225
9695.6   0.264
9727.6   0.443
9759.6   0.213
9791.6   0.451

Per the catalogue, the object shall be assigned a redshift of 0.64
